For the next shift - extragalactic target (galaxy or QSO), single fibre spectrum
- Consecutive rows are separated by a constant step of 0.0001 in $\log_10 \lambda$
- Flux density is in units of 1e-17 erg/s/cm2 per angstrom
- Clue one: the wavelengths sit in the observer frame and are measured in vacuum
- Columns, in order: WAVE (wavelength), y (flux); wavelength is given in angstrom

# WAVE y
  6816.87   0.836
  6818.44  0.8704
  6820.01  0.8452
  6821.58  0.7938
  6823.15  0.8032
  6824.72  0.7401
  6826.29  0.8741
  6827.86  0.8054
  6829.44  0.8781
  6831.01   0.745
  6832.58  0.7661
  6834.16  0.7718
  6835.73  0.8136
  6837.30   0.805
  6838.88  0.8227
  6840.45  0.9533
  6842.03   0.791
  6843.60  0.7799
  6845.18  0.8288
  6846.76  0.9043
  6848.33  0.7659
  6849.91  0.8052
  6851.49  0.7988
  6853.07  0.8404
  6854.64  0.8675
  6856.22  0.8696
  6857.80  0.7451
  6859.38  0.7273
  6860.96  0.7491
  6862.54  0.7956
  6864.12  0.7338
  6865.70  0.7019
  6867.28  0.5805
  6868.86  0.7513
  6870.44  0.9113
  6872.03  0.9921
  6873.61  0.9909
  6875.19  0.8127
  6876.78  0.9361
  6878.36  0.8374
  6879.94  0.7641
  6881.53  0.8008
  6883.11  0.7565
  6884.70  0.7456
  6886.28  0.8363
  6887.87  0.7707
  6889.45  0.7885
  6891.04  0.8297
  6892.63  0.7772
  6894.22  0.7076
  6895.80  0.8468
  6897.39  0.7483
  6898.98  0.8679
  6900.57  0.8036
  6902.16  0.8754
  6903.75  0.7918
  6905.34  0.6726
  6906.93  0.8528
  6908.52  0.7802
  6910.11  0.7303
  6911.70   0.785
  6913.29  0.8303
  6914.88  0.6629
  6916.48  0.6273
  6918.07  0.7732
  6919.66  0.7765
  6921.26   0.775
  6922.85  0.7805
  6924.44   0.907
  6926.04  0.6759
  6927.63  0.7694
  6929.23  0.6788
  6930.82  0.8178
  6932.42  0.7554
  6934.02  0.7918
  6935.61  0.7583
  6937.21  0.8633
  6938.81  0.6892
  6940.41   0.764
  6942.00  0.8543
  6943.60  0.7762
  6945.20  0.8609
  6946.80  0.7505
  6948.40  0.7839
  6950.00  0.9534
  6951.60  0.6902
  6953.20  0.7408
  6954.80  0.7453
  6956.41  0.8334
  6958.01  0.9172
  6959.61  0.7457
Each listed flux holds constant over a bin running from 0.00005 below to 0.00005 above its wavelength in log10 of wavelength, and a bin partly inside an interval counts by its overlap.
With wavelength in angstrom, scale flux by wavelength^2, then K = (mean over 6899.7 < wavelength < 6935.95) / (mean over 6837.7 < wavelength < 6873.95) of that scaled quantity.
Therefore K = 0.97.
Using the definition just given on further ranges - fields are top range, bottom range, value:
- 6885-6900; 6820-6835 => 1.01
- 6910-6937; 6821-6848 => 0.96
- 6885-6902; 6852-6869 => 1.06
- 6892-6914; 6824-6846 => 0.99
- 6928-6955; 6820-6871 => 1.01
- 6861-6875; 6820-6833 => 1.01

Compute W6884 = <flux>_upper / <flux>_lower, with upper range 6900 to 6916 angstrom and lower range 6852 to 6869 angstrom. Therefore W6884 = 1.02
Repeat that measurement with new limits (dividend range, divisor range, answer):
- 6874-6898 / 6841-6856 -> 0.97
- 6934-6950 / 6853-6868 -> 1.05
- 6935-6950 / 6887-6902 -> 1.00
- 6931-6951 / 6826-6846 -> 0.98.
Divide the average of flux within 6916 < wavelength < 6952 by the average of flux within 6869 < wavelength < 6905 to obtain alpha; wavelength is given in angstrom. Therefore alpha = 0.95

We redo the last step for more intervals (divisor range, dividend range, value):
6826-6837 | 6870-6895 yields 1.03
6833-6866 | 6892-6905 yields 0.99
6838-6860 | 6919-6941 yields 0.94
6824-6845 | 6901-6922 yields 0.94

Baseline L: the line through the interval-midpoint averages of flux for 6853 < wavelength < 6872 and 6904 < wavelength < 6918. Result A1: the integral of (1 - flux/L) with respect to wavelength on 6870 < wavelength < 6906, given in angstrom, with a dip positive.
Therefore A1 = -2.7 angstrom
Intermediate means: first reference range 0.779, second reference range 0.746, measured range 0.82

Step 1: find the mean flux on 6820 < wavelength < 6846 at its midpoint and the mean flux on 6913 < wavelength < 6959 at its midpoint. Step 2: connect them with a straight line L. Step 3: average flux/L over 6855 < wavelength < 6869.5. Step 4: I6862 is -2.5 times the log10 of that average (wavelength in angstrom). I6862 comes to 0.084 mag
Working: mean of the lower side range 0.812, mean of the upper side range 0.779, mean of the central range 0.743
